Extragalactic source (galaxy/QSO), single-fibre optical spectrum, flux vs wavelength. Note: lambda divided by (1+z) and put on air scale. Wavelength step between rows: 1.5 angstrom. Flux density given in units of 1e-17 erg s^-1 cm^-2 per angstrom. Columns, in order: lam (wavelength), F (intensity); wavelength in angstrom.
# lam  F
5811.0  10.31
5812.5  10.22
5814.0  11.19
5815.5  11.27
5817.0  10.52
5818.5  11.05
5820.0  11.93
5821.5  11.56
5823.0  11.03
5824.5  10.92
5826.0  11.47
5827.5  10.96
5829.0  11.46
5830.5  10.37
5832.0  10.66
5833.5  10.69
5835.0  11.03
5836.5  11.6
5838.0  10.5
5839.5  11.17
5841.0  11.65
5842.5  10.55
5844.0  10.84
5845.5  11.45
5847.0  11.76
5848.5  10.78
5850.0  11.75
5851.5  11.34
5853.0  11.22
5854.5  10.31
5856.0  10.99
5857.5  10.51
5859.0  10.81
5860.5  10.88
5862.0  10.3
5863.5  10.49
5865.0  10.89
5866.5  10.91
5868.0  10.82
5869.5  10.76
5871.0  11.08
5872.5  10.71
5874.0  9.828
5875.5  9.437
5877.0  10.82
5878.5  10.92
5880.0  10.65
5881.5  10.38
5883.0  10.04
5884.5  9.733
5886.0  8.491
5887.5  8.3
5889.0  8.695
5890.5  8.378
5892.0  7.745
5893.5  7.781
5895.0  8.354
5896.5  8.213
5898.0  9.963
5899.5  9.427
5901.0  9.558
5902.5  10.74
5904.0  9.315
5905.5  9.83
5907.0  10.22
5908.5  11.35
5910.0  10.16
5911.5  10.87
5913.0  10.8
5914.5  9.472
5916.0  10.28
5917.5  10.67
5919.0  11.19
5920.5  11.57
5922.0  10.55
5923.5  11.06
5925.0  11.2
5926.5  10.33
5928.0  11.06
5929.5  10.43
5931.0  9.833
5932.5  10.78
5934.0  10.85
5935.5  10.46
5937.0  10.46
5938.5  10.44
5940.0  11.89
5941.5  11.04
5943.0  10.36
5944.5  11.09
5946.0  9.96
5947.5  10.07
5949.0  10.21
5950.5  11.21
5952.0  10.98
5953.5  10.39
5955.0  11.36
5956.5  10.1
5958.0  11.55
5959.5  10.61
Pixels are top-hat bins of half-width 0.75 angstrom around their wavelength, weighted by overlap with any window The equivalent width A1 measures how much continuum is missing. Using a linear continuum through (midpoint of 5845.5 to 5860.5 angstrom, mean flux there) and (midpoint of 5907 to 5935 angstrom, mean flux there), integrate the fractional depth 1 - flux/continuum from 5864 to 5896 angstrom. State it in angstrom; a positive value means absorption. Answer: 3.4 angstrom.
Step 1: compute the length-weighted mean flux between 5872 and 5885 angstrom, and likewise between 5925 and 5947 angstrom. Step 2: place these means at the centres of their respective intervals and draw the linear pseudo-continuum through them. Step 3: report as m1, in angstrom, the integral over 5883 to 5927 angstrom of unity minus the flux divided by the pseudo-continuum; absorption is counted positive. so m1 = 2.8 angstrom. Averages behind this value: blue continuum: 10.3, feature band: 9.8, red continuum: 10.7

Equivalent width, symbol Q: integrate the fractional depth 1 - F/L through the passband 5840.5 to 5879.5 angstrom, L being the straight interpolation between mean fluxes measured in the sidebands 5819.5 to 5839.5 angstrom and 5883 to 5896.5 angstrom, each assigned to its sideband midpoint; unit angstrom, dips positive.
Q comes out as -4.2 angstrom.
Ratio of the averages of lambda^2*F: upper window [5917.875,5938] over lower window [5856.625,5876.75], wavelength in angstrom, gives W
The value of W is 1.04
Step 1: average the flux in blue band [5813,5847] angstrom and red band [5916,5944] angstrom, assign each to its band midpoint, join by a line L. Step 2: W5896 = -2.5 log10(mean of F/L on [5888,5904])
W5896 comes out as 0.22 mag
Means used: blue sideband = 11.1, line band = 8.9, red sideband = 10.8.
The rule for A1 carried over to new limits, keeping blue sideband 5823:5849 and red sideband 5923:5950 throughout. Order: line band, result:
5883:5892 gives 1.74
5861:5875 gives 0.38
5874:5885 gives 0.62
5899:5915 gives 0.86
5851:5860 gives 0.10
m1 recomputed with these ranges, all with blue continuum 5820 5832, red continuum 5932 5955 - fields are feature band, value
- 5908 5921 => 0.16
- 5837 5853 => -0.18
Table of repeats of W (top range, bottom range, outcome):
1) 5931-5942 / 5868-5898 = 1.15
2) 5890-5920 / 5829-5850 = 0.90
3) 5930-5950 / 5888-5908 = 1.18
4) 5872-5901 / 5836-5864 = 0.86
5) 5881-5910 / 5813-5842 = 0.86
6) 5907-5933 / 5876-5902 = 1.16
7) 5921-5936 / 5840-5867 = 1.00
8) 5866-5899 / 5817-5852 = 0.88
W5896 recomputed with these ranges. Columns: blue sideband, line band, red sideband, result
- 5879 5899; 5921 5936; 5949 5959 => -0.056 mag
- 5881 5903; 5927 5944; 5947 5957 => -0.051 mag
